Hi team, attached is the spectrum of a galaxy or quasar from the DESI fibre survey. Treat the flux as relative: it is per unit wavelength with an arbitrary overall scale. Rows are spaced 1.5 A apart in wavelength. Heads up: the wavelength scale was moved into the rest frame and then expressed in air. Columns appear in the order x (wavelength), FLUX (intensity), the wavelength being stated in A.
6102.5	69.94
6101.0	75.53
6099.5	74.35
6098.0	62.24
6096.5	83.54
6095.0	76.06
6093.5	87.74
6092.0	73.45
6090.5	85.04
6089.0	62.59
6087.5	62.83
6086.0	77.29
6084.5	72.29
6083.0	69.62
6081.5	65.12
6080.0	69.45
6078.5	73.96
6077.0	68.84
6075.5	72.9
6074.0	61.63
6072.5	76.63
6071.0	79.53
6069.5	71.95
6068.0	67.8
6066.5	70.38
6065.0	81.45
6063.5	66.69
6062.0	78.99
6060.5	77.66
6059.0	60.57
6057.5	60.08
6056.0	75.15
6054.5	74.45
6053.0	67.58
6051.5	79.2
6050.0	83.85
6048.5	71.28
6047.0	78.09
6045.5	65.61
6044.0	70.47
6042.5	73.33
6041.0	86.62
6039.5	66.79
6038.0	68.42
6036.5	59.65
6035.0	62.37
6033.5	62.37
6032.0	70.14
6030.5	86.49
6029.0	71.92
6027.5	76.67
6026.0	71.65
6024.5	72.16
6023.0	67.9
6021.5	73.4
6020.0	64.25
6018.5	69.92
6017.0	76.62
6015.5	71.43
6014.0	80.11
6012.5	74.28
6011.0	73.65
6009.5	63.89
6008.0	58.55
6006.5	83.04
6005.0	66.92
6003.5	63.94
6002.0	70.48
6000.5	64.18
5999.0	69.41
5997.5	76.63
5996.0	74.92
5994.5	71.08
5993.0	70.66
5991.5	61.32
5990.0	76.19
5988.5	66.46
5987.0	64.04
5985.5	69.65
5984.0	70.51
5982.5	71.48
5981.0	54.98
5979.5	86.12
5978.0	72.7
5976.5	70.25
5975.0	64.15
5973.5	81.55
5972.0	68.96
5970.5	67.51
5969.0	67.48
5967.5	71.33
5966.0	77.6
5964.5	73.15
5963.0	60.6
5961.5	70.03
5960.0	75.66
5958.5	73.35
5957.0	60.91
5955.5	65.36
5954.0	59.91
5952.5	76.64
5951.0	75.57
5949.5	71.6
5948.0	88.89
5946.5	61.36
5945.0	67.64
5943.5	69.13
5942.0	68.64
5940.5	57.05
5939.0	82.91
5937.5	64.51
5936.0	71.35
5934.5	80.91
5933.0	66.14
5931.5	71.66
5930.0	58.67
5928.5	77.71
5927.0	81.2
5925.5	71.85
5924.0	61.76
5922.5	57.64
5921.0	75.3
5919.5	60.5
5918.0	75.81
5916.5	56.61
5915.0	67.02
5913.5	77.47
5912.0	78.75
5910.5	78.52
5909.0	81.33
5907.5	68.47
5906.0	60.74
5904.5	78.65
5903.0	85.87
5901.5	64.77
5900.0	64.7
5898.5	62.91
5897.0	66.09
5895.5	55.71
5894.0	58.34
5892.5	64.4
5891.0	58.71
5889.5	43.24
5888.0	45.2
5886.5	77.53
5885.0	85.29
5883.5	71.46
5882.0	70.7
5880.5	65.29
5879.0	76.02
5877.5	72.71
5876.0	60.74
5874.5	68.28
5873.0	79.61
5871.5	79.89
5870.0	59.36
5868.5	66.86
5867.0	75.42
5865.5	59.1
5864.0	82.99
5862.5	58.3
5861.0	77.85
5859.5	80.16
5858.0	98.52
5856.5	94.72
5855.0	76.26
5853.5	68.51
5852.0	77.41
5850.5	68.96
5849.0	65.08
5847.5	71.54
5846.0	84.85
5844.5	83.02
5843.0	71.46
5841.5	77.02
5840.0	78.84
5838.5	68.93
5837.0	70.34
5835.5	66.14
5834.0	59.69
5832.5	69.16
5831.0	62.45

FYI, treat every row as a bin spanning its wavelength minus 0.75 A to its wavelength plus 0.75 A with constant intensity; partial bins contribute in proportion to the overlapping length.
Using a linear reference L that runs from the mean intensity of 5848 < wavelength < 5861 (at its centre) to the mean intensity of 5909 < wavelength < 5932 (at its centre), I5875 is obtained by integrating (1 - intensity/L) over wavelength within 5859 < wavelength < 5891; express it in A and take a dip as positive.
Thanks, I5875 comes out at 2.96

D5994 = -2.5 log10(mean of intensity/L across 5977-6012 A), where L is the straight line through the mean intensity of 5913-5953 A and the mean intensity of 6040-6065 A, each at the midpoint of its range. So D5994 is 0.032 mag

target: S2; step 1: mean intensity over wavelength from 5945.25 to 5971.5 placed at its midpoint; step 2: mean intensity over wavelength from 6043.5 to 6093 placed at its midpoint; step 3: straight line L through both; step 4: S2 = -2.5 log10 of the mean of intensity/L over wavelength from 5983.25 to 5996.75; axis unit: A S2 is 0.02 mag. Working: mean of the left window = 70.3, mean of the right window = 72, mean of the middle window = 69.4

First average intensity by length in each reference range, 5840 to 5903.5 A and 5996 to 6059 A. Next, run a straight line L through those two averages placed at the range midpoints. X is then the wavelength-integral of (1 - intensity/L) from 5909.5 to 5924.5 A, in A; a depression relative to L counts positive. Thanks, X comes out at 0.36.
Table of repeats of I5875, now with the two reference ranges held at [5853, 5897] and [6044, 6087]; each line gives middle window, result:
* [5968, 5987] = 0.23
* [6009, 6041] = 0.21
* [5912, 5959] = 0.65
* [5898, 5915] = -0.60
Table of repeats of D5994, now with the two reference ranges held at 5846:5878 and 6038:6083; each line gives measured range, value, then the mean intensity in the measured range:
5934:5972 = 0.04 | 70.3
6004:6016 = 0.02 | 71.3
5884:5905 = 0.13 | 65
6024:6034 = -0.01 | 73.3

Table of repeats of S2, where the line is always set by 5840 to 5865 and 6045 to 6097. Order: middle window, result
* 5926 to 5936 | 0.044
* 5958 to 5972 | 0.064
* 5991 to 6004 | 0.073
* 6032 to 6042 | 0.084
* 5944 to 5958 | 0.081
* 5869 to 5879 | 0.093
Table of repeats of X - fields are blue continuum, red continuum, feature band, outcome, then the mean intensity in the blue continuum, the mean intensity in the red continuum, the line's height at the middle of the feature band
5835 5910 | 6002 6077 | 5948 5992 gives 0.70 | 71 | 71.6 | 71.3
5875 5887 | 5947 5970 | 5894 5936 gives 1.19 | 72.3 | 71.1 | 71.7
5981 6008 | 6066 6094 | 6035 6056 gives -0.46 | 69.3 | 71.9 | 70.9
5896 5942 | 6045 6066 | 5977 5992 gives 0.42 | 70.1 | 73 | 71.5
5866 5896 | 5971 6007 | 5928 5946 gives -0.23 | 66.8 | 70.3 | 68.6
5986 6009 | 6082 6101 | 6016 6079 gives -0.12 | 69.1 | 73.9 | 71.7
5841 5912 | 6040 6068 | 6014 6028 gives 0.17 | 71.2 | 73.2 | 72.8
